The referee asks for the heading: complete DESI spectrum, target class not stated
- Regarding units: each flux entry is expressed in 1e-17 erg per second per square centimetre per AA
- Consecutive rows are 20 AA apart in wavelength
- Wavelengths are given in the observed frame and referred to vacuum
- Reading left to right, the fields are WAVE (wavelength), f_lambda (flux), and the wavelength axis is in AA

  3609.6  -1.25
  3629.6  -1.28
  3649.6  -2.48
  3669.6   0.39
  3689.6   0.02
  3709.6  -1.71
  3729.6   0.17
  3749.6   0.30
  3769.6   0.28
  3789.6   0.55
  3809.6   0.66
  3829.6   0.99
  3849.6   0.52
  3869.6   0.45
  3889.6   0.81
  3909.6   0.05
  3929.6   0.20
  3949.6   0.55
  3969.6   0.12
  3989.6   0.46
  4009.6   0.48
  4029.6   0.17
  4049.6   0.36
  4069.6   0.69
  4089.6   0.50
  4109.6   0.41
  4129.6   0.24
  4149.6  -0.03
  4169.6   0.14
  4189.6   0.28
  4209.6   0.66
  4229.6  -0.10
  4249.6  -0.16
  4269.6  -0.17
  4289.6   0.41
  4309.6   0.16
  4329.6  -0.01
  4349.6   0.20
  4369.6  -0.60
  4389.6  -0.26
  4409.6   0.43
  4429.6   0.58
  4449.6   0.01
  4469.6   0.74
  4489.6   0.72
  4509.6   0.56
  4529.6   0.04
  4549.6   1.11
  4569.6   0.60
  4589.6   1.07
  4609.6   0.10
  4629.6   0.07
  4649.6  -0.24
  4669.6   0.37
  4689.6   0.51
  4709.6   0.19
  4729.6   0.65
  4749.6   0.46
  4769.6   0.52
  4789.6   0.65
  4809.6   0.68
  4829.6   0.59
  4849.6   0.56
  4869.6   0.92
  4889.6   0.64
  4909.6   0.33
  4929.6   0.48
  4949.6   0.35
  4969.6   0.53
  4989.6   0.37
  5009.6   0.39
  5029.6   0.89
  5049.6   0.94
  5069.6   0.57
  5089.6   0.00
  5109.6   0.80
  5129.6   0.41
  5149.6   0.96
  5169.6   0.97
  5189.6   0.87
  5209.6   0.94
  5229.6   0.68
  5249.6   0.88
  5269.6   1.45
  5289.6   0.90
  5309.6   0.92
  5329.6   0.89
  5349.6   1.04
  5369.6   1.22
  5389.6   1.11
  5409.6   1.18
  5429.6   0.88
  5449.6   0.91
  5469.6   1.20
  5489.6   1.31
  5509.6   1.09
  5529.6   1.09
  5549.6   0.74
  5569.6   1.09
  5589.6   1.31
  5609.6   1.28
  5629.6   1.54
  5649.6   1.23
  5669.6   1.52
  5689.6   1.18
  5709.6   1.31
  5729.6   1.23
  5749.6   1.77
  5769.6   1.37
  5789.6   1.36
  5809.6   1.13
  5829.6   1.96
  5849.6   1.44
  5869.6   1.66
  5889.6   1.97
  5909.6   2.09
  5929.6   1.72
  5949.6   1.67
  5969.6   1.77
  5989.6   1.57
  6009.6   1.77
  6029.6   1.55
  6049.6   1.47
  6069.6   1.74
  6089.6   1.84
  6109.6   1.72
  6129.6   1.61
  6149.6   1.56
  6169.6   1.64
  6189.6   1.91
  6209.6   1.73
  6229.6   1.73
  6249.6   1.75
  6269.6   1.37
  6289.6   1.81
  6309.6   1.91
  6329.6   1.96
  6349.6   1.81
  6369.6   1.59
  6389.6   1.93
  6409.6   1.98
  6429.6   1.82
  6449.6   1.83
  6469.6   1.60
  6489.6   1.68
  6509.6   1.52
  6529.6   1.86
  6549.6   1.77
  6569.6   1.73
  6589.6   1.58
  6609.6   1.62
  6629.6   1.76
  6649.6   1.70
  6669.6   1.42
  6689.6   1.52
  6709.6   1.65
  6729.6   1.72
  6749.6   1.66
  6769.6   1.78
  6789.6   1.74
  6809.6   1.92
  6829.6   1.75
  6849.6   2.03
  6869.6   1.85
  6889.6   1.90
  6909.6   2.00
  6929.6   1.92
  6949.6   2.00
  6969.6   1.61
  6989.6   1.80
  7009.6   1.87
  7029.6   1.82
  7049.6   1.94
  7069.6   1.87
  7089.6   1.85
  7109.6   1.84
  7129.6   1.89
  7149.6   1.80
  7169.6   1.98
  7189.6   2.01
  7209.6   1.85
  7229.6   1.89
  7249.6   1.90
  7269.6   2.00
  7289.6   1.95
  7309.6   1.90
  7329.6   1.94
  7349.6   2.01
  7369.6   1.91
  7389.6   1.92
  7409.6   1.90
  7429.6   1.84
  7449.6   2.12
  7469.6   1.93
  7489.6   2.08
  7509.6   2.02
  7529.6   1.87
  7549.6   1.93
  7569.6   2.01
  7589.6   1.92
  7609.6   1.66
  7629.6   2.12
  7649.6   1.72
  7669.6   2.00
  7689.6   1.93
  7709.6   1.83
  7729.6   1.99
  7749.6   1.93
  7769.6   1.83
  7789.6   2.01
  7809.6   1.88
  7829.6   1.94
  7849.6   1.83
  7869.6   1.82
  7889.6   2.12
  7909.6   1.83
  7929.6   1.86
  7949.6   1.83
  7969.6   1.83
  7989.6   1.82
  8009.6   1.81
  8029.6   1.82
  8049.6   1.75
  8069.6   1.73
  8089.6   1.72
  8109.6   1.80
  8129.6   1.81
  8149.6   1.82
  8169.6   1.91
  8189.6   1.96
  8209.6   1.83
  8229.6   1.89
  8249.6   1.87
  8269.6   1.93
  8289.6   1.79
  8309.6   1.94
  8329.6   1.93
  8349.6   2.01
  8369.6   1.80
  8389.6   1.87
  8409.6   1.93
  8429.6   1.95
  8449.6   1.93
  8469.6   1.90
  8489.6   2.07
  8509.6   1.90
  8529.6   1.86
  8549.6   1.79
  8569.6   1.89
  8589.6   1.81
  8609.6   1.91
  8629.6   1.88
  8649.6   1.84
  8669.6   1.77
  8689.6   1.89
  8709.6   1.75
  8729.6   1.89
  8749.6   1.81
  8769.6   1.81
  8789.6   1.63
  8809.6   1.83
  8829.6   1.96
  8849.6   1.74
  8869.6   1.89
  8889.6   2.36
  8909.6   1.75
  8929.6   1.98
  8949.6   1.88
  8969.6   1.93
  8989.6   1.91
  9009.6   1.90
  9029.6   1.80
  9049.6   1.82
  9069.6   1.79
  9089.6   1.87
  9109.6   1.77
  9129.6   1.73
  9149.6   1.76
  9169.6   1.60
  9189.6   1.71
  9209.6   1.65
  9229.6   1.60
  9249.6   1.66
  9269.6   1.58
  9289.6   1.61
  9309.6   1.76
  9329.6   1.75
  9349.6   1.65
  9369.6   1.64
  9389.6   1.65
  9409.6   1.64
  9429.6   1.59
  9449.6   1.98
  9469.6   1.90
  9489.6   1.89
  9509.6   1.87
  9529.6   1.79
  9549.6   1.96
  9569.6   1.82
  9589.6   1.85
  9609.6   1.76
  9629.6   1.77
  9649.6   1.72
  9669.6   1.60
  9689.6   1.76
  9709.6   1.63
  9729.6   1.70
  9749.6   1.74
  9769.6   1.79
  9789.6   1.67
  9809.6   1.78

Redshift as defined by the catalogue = 0.290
